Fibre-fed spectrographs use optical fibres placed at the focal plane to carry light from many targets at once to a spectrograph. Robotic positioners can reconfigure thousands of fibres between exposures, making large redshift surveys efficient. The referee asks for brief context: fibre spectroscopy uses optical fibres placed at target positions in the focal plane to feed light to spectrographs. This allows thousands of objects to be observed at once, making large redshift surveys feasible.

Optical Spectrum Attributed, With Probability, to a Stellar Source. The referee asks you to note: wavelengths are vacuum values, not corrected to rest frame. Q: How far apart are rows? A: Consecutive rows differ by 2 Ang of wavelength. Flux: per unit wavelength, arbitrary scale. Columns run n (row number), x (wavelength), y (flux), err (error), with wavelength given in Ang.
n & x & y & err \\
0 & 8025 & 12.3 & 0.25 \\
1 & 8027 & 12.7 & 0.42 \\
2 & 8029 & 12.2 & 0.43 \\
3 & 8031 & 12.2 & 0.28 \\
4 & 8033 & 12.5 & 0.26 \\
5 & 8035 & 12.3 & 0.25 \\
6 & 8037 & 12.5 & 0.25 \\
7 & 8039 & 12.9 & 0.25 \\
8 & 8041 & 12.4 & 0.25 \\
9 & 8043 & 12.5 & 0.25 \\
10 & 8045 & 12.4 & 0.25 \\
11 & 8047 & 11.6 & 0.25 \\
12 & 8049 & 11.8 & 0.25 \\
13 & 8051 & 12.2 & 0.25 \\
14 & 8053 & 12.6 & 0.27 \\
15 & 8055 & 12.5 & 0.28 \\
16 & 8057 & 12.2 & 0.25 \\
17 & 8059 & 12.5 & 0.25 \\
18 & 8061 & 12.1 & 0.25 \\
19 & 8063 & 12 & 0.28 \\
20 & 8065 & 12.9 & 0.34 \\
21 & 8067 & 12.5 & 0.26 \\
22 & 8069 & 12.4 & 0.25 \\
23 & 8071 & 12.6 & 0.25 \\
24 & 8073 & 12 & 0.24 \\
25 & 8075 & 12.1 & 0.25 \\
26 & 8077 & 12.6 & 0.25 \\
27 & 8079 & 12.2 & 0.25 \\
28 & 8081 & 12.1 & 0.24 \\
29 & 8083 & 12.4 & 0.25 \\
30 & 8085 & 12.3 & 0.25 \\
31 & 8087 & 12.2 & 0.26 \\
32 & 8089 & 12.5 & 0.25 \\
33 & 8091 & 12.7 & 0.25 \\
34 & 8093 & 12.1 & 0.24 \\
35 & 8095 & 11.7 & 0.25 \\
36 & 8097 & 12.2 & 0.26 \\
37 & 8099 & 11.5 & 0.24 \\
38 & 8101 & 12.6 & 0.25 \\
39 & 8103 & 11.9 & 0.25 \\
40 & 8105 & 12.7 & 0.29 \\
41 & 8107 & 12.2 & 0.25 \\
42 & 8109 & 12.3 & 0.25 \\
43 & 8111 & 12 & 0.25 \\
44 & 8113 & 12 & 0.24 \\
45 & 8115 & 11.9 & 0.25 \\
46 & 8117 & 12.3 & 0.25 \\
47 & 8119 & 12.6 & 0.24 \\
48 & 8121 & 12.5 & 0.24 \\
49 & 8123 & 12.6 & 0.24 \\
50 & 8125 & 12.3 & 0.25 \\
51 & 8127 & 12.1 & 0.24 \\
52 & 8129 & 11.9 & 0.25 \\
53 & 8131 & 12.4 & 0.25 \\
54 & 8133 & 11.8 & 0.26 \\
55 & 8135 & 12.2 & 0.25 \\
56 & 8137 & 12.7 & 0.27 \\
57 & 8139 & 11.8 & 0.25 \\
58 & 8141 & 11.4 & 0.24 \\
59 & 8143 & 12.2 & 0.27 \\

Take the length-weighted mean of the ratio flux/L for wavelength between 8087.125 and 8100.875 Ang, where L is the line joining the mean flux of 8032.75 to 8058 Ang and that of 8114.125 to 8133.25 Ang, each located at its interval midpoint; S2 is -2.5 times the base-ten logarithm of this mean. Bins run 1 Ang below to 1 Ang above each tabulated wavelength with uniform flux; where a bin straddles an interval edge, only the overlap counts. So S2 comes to 0.012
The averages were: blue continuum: 12.3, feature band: 12.2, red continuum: 12.3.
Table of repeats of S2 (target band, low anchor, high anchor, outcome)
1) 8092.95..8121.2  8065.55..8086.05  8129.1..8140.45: 0.006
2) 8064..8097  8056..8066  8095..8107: -0.007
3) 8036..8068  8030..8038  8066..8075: 0.001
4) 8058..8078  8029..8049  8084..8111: -0.009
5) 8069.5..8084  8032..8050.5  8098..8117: -0.006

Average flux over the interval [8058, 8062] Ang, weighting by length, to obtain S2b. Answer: 12.3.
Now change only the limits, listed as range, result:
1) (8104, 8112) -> 12.3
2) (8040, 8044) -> 12.4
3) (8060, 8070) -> 12.4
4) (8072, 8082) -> 12.2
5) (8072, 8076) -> 12.1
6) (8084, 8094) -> 12.4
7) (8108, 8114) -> 12.1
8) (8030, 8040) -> 12.5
